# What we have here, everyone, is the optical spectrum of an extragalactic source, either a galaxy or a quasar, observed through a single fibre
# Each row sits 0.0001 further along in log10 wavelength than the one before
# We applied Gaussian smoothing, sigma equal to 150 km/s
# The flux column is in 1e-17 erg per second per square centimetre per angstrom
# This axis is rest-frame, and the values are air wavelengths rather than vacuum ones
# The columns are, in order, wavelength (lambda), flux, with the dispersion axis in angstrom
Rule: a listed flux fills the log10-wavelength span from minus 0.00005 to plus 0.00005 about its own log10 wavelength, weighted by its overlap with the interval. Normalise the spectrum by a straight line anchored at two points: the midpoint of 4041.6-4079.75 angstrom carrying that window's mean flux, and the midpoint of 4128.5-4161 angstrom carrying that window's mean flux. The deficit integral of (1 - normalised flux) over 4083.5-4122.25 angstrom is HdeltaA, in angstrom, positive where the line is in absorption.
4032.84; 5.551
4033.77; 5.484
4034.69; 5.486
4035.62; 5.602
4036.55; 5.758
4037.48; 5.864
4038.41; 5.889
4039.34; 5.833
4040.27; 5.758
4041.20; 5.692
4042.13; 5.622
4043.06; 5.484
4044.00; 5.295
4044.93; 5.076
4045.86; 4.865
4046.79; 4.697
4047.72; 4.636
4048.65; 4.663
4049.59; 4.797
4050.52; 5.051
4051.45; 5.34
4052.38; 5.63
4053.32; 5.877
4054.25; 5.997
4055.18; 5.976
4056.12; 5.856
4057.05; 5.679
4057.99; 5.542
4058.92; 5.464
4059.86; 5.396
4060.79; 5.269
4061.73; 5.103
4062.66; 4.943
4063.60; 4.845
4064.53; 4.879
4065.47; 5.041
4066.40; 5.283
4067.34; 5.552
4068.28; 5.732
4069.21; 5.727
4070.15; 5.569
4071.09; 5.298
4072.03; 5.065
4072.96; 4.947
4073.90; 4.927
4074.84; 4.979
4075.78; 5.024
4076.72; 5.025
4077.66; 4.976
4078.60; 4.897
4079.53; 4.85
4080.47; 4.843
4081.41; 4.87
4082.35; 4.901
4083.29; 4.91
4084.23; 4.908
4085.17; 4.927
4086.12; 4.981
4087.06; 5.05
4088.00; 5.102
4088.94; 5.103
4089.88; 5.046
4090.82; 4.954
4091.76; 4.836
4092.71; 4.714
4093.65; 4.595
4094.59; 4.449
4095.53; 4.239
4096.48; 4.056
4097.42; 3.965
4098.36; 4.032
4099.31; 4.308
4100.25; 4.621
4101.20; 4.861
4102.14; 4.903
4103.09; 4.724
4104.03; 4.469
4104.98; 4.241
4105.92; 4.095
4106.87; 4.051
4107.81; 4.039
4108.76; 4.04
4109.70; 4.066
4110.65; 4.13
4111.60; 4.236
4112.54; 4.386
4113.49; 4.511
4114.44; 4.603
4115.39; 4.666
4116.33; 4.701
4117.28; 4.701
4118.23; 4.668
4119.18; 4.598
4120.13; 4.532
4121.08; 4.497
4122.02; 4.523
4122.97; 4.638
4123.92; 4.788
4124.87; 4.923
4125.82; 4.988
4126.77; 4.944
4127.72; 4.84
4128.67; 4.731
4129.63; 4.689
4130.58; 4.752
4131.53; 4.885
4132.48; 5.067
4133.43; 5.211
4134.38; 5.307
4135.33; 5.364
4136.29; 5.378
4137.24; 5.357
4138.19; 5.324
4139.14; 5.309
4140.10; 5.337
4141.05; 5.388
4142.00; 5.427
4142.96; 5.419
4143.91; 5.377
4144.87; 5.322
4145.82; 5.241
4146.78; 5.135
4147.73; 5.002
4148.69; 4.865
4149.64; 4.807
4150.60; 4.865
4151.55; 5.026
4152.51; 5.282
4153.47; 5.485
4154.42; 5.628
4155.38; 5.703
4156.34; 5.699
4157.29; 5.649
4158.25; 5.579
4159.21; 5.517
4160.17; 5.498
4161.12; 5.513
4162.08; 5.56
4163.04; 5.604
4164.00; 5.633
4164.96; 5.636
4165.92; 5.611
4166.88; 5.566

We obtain 5.2 angstrom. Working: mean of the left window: 5.24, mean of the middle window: 4.54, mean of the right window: 5.26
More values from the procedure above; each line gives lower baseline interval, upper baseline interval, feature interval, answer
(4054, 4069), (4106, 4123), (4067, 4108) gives 1.0 angstrom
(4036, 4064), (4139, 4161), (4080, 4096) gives 1.6 angstrom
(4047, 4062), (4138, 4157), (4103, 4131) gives 4.2 angstrom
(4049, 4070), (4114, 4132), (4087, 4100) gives 1.2 angstrom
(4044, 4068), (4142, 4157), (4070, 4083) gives 0.7 angstrom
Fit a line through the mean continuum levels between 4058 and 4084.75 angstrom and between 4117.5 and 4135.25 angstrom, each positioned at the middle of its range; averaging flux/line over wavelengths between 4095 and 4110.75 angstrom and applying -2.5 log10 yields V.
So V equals 0.16 mag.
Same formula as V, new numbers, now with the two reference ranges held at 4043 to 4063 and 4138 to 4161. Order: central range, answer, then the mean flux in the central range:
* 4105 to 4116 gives 0.24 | 4.27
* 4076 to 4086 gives 0.08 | 4.91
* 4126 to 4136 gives 0.07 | 4.98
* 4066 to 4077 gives 0.01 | 5.26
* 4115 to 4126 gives 0.14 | 4.68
